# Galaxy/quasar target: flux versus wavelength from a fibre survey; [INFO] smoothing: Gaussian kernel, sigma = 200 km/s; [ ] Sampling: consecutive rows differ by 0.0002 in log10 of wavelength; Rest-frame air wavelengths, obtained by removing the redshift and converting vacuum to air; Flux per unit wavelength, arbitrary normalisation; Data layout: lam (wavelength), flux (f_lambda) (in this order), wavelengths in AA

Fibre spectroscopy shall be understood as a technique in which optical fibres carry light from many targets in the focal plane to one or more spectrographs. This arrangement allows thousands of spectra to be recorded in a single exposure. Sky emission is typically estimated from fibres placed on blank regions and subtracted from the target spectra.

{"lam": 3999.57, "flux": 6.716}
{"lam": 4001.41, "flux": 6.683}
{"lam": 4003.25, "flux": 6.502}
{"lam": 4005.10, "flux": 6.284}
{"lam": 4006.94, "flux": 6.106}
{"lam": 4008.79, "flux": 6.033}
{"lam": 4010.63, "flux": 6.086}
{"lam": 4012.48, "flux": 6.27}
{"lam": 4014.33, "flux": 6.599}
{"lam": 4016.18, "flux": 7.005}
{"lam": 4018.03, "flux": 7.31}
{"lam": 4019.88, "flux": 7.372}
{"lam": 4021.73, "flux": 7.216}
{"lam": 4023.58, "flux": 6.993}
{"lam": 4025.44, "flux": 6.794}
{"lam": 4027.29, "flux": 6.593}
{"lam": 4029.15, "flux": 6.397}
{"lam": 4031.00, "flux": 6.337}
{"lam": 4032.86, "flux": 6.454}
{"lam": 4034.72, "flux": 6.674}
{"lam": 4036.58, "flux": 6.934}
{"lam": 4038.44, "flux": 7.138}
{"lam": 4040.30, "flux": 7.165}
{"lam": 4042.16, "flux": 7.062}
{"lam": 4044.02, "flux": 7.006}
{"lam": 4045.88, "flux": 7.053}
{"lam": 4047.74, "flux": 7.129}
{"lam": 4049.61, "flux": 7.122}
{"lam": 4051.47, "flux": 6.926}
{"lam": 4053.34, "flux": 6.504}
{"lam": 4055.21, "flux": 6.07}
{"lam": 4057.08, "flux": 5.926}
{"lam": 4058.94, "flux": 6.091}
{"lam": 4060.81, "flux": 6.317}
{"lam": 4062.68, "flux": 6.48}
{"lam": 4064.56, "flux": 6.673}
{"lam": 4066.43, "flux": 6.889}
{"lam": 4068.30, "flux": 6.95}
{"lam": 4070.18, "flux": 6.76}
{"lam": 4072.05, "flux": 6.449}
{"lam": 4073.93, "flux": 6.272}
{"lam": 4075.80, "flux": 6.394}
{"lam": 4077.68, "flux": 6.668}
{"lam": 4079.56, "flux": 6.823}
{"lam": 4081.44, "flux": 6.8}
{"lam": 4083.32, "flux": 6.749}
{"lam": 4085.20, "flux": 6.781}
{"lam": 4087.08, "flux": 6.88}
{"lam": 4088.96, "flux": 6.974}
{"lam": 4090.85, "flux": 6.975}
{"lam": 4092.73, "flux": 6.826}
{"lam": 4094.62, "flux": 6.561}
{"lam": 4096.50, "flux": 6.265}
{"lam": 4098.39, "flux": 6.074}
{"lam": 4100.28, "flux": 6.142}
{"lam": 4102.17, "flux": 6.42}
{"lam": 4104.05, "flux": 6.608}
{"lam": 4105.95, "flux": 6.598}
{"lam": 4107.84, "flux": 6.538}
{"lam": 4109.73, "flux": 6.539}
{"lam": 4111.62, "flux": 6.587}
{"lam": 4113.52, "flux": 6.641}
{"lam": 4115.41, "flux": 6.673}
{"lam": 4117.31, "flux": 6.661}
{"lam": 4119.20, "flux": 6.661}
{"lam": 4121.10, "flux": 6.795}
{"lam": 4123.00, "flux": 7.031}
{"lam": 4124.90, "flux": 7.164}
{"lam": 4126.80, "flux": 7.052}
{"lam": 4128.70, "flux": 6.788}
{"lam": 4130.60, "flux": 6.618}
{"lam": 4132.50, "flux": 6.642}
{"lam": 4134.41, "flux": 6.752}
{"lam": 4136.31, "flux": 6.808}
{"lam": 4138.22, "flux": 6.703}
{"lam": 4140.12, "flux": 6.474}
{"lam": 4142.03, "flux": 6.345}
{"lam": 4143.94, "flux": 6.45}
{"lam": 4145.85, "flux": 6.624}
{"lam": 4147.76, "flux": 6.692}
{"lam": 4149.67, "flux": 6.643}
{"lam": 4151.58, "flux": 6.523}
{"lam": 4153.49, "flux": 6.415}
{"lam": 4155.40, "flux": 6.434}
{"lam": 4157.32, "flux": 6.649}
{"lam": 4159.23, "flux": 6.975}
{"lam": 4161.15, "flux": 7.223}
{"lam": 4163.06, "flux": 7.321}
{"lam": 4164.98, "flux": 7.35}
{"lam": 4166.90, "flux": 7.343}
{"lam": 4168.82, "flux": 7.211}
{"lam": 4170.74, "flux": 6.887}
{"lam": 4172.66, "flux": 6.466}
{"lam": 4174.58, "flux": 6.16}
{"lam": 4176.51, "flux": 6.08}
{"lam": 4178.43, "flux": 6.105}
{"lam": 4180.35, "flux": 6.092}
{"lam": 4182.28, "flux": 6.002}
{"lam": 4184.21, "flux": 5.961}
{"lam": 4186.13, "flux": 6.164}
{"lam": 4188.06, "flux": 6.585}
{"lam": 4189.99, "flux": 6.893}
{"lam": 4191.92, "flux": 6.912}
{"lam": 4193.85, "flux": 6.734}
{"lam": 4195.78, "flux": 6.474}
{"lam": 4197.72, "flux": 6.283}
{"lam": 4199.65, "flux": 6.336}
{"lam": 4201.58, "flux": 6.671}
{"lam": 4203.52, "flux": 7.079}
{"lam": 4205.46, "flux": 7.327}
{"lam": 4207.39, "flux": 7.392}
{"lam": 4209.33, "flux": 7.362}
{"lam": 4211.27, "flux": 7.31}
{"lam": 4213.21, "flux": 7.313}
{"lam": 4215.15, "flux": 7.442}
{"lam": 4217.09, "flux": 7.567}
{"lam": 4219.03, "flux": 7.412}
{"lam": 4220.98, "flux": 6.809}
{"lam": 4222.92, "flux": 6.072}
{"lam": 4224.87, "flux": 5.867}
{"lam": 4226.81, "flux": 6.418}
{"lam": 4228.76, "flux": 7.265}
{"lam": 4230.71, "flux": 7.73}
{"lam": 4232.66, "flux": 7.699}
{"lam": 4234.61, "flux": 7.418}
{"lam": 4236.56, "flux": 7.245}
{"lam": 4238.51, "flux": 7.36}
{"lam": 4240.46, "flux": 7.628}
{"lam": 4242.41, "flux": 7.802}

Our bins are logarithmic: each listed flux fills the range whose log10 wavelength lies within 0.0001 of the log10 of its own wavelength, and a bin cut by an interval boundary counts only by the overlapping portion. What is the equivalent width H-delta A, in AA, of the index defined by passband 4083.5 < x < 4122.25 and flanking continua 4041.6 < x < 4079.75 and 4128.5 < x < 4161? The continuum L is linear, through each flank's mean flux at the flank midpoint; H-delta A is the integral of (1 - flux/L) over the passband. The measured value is 0.12 AA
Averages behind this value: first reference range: 6.64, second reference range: 6.63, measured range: 6.61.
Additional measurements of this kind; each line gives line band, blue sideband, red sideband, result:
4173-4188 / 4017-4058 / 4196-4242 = 1.9 AA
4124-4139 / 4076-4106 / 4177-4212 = -0.4 AA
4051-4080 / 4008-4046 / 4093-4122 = 0.7 AA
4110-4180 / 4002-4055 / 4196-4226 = 1.5 AA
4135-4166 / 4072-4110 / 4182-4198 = -1.0 AA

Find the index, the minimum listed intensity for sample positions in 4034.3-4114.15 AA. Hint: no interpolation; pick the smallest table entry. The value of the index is 5.926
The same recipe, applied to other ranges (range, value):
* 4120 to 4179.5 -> 6.08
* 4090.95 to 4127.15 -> 6.074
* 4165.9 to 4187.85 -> 5.961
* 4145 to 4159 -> 6.415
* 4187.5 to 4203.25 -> 6.283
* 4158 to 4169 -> 6.975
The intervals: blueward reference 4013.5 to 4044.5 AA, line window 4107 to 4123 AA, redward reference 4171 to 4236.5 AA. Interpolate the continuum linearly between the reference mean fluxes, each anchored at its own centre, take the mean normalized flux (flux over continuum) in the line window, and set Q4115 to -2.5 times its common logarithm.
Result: 0.027 mag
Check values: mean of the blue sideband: 6.88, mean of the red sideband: 6.78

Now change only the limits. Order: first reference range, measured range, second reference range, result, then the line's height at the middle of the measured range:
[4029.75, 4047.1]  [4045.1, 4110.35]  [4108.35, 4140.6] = 0.03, 6.81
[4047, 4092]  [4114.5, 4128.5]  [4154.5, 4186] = -0.04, 6.64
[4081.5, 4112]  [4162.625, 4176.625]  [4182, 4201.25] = -0.06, 6.49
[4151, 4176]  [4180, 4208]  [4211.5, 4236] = 0.06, 6.97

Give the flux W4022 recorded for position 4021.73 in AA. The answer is 7.216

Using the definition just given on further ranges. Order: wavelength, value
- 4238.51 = 7.36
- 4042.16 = 7.062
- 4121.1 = 6.795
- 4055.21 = 6.07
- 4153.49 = 6.415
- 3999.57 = 6.716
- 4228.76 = 7.265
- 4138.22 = 6.703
